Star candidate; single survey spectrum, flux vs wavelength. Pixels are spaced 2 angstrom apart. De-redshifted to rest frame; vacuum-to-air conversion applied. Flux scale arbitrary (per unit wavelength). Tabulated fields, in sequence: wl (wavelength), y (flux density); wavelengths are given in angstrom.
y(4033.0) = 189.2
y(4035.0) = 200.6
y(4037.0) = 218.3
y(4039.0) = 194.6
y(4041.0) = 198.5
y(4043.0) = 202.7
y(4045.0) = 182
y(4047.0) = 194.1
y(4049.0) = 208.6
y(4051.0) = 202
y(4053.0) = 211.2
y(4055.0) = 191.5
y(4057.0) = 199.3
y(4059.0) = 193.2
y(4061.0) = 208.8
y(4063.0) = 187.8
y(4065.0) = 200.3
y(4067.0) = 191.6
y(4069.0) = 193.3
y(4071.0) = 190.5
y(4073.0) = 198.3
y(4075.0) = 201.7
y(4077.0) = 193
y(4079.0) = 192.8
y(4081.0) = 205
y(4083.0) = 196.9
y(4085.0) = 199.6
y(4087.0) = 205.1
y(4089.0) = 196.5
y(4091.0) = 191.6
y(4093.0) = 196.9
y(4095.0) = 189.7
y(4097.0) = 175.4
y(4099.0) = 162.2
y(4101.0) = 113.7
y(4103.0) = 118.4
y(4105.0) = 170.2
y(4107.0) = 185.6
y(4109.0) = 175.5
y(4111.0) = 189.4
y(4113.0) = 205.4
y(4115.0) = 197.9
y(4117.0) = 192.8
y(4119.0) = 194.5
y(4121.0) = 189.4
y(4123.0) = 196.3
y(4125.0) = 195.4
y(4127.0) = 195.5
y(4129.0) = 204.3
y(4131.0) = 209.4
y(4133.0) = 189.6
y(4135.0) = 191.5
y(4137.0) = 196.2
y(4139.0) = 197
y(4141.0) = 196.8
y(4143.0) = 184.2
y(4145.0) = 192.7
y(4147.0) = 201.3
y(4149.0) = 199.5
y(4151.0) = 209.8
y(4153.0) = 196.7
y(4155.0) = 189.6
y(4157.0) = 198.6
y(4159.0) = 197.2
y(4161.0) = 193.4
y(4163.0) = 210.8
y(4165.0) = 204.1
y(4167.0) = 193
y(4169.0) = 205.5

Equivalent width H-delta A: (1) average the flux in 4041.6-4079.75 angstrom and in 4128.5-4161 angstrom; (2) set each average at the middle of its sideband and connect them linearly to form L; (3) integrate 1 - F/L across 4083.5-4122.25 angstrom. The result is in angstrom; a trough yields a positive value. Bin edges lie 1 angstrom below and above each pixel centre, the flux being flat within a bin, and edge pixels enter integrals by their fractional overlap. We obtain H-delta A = 2.97 angstrom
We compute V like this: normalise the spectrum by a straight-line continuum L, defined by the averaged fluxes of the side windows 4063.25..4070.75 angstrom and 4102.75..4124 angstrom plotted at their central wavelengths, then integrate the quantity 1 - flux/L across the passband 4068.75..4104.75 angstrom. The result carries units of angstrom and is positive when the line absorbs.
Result 1.2 angstrom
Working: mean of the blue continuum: 194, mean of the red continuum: 186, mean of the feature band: 184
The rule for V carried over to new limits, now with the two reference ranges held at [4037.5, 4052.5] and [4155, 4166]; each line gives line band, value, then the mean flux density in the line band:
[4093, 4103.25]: 2.1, 159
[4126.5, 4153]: 0.3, 198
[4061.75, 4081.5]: 0.4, 195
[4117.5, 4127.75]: 0.3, 194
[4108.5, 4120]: 0.3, 193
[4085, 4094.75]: 0.1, 197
